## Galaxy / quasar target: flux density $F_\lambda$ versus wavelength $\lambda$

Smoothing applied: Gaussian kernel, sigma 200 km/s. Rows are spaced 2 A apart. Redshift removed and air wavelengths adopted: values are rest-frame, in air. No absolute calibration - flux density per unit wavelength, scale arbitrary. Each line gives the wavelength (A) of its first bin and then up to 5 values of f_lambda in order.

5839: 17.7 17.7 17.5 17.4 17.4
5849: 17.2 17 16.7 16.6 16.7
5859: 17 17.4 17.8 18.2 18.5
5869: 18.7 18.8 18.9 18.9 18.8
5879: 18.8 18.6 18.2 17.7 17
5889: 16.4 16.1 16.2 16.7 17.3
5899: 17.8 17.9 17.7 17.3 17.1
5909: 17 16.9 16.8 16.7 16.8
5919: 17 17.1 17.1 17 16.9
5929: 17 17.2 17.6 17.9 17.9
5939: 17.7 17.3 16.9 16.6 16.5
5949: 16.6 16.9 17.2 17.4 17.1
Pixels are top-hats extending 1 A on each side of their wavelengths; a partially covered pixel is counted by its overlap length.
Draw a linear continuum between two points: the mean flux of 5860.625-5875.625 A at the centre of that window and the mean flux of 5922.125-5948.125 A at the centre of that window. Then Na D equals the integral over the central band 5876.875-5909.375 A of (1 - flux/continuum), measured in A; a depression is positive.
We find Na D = 1.0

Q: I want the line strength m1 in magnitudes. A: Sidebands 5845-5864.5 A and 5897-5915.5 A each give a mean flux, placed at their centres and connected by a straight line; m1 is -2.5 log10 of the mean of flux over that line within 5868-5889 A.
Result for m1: -0.07 mag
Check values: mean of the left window 17.1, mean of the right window 17.3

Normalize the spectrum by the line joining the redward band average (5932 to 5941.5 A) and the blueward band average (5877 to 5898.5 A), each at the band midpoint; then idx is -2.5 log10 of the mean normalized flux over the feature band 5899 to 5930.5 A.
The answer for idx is 0.03 mag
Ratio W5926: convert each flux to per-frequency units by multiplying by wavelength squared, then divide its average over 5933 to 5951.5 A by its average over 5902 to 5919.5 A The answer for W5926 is 1.02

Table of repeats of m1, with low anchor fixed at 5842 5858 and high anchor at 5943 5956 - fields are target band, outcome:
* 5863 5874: -0.09 mag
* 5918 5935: -0.02 mag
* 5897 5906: -0.04 mag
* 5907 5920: 0.00 mag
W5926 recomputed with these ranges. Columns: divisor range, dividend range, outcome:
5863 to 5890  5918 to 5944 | 0.96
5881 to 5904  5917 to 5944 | 1.01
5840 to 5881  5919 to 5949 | 0.99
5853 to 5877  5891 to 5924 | 0.96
